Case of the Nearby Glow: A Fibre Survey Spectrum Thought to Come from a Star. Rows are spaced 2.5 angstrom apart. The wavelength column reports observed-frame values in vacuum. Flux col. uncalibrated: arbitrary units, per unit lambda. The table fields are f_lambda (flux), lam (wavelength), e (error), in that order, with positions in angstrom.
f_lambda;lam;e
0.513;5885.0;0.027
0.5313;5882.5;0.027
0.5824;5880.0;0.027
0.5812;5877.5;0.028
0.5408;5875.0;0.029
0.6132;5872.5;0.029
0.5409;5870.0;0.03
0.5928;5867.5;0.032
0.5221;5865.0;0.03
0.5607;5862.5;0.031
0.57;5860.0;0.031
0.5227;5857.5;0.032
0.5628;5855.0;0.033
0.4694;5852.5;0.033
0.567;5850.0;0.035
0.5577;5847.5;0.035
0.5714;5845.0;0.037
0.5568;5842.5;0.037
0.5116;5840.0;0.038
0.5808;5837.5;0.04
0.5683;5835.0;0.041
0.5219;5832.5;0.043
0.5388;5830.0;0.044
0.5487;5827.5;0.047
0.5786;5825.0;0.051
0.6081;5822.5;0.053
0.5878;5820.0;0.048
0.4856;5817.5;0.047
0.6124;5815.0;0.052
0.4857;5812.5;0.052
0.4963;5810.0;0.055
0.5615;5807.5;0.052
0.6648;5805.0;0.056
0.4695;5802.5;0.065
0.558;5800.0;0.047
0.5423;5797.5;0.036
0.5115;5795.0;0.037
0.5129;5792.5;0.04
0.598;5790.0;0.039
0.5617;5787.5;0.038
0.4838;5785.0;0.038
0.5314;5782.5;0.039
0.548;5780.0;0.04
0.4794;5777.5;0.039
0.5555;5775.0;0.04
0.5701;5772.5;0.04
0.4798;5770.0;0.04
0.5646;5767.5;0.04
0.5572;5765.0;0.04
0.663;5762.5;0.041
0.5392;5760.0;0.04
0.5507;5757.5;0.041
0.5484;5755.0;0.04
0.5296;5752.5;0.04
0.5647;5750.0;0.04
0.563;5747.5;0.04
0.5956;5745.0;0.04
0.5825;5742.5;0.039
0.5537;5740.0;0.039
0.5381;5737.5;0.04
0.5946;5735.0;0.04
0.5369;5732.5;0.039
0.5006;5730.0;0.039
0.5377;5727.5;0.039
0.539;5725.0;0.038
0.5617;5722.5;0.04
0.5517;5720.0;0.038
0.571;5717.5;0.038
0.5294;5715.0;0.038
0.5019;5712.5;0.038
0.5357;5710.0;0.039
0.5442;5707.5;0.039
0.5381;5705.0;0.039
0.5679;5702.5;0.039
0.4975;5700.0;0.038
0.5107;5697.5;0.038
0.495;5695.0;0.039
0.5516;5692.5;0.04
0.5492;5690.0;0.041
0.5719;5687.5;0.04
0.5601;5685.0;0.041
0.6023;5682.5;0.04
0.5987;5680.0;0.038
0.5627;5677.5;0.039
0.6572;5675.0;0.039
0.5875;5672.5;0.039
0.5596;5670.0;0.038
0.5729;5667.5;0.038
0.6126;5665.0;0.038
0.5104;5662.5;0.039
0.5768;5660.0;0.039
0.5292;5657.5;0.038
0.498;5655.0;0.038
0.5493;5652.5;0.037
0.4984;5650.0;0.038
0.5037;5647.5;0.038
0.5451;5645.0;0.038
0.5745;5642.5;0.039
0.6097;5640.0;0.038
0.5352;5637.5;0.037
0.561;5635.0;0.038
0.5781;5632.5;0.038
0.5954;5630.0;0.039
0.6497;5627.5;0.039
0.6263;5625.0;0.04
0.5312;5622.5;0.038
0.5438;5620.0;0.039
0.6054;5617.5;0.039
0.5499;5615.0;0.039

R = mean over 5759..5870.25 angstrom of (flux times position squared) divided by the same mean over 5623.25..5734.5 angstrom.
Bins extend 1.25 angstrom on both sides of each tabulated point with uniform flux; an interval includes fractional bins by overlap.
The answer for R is 1.0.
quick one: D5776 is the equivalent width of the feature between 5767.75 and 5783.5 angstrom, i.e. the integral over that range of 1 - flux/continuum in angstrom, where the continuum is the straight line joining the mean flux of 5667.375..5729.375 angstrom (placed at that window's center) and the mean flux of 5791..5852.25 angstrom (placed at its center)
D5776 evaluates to 0.60 angstrom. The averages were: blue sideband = 0.553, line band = 0.53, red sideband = 0.549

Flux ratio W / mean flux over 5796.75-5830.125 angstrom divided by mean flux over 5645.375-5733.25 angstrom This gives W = 1.01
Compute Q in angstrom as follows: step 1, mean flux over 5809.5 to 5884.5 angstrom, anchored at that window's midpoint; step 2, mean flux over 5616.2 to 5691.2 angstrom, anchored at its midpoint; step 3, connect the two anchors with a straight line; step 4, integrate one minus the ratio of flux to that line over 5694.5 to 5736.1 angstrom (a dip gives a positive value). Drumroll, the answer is 2.0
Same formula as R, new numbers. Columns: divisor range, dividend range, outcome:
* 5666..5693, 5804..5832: 1.01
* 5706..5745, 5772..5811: 1.01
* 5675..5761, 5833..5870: 1.05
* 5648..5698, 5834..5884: 1.06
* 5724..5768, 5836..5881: 1.03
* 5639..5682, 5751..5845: 1.02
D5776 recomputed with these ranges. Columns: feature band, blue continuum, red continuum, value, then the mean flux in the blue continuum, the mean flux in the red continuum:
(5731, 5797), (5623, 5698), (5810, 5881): 1.0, 0.565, 0.554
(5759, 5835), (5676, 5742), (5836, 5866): -0.1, 0.547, 0.546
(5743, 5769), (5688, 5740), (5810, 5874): -1.2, 0.539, 0.552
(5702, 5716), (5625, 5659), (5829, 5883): 0.6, 0.559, 0.553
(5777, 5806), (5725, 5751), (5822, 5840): 1.0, 0.556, 0.558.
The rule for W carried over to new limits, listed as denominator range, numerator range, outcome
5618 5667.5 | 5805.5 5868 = 0.98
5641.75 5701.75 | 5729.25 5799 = 0.99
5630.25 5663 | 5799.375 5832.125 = 1.01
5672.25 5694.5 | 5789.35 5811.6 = 0.94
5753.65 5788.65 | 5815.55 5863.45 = 1.01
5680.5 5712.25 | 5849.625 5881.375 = 1.02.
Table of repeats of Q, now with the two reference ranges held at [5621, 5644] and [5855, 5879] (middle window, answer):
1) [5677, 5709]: 1.56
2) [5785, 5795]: 0.45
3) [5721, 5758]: 1.30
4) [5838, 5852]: 0.32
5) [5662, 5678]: -0.12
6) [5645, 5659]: 1.50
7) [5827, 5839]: 0.28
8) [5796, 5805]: 0.39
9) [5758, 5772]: 0.25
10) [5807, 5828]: 0.53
